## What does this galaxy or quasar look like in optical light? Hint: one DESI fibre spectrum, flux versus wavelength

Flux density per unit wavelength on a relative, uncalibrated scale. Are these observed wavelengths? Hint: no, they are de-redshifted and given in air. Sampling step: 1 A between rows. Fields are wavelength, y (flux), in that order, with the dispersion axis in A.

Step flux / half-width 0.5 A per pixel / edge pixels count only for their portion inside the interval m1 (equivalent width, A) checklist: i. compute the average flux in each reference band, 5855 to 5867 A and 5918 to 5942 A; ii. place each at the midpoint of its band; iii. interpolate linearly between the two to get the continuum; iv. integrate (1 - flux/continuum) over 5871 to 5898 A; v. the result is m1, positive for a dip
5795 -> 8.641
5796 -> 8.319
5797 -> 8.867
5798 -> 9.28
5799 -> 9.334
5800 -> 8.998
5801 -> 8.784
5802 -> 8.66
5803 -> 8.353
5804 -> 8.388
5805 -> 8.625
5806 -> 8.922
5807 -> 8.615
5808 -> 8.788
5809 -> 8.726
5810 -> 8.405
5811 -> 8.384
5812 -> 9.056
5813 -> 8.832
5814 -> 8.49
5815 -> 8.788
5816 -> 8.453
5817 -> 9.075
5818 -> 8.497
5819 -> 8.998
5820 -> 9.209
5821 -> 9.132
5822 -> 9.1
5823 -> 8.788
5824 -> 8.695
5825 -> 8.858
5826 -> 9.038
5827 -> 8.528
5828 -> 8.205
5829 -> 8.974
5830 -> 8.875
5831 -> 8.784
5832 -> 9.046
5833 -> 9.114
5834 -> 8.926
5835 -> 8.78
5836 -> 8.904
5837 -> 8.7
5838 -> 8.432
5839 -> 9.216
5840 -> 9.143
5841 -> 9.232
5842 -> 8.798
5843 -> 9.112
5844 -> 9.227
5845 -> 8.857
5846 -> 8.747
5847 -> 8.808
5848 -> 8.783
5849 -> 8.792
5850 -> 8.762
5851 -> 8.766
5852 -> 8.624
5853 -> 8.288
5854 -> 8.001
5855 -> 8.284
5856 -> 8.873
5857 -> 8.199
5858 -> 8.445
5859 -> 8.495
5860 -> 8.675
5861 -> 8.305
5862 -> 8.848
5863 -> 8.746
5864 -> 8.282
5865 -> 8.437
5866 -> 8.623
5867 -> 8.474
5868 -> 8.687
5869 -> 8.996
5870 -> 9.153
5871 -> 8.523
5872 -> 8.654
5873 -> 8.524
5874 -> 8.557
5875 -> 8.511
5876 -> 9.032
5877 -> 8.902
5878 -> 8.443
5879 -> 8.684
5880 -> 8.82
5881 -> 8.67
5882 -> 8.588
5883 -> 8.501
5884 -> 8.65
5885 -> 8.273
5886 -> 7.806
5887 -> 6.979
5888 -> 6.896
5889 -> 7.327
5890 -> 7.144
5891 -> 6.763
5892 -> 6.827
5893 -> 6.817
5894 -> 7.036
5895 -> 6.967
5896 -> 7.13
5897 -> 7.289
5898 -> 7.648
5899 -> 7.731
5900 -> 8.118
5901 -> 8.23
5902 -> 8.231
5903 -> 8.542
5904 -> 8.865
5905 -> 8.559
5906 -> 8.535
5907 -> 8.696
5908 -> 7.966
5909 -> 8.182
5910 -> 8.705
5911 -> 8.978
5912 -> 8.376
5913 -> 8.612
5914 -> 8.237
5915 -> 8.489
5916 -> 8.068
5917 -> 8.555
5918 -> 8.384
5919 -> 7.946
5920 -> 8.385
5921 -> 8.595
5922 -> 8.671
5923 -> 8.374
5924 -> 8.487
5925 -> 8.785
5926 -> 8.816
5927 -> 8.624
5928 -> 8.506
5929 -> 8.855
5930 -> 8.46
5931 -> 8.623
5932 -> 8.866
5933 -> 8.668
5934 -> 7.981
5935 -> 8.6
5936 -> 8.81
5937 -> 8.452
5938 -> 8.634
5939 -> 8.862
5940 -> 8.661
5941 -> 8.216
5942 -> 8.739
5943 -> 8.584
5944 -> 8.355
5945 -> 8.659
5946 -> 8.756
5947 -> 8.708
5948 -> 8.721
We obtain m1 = 1.95 A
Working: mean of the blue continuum 8.53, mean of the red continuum 8.56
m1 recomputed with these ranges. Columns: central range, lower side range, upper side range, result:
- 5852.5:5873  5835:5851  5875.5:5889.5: 0.1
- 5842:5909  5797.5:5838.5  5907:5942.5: 2.7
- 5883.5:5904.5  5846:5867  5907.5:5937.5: 2.3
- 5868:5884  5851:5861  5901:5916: -0.5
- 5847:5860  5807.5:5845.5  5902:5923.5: 0.3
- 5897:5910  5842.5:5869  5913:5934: 0.4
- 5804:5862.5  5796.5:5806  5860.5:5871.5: -0.2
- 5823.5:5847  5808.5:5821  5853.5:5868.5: -0.6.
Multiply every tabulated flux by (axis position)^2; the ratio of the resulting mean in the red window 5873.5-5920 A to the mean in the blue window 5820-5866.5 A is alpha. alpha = 0.9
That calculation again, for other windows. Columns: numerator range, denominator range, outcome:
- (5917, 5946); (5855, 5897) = 1.07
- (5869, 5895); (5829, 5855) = 0.93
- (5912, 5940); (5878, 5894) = 1.11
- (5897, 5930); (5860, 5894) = 1.03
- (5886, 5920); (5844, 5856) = 0.93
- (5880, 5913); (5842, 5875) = 0.93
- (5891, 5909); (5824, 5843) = 0.90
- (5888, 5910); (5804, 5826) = 0.91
